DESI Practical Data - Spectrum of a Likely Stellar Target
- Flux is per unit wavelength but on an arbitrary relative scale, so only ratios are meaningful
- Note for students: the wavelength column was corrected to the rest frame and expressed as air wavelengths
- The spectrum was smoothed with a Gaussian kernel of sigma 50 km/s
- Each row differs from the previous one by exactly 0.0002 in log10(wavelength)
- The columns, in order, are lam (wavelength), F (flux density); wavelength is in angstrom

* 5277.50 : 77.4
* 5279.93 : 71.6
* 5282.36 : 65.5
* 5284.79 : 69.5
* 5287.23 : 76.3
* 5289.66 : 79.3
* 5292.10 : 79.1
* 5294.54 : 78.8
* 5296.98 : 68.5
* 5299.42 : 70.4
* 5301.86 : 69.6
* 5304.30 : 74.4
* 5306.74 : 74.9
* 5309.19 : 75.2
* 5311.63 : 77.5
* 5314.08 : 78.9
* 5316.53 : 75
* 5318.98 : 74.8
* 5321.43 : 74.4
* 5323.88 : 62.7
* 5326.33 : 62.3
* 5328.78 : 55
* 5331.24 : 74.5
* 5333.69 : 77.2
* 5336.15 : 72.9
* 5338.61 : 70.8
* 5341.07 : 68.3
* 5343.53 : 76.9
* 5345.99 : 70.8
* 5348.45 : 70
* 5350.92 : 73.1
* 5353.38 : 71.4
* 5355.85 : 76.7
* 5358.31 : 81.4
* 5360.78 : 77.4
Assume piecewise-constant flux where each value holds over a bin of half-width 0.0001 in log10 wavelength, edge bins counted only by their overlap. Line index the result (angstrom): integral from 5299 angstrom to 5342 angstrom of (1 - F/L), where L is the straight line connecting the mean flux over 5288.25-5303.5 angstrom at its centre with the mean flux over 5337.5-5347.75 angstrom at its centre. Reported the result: 0.8 angstrom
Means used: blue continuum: 74.3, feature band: 71.6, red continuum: 71.6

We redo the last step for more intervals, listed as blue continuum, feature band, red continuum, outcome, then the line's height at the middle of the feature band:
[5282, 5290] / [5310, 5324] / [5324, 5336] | -1.2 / 68.9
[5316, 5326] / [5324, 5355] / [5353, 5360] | 1.7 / 74.1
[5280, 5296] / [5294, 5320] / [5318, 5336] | -0.9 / 71.7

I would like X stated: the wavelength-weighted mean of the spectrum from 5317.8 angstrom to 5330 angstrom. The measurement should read 65.8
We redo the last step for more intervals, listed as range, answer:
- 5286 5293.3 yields 78.2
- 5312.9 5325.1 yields 73.1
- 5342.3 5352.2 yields 72.7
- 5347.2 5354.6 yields 71.5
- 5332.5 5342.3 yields 72.2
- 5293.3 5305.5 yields 72.3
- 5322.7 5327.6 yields 62.5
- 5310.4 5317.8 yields 77.1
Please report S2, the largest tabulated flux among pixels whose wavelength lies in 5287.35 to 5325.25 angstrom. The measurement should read 79.3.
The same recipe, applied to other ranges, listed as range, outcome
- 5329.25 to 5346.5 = 77.2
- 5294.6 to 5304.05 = 70.4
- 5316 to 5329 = 75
